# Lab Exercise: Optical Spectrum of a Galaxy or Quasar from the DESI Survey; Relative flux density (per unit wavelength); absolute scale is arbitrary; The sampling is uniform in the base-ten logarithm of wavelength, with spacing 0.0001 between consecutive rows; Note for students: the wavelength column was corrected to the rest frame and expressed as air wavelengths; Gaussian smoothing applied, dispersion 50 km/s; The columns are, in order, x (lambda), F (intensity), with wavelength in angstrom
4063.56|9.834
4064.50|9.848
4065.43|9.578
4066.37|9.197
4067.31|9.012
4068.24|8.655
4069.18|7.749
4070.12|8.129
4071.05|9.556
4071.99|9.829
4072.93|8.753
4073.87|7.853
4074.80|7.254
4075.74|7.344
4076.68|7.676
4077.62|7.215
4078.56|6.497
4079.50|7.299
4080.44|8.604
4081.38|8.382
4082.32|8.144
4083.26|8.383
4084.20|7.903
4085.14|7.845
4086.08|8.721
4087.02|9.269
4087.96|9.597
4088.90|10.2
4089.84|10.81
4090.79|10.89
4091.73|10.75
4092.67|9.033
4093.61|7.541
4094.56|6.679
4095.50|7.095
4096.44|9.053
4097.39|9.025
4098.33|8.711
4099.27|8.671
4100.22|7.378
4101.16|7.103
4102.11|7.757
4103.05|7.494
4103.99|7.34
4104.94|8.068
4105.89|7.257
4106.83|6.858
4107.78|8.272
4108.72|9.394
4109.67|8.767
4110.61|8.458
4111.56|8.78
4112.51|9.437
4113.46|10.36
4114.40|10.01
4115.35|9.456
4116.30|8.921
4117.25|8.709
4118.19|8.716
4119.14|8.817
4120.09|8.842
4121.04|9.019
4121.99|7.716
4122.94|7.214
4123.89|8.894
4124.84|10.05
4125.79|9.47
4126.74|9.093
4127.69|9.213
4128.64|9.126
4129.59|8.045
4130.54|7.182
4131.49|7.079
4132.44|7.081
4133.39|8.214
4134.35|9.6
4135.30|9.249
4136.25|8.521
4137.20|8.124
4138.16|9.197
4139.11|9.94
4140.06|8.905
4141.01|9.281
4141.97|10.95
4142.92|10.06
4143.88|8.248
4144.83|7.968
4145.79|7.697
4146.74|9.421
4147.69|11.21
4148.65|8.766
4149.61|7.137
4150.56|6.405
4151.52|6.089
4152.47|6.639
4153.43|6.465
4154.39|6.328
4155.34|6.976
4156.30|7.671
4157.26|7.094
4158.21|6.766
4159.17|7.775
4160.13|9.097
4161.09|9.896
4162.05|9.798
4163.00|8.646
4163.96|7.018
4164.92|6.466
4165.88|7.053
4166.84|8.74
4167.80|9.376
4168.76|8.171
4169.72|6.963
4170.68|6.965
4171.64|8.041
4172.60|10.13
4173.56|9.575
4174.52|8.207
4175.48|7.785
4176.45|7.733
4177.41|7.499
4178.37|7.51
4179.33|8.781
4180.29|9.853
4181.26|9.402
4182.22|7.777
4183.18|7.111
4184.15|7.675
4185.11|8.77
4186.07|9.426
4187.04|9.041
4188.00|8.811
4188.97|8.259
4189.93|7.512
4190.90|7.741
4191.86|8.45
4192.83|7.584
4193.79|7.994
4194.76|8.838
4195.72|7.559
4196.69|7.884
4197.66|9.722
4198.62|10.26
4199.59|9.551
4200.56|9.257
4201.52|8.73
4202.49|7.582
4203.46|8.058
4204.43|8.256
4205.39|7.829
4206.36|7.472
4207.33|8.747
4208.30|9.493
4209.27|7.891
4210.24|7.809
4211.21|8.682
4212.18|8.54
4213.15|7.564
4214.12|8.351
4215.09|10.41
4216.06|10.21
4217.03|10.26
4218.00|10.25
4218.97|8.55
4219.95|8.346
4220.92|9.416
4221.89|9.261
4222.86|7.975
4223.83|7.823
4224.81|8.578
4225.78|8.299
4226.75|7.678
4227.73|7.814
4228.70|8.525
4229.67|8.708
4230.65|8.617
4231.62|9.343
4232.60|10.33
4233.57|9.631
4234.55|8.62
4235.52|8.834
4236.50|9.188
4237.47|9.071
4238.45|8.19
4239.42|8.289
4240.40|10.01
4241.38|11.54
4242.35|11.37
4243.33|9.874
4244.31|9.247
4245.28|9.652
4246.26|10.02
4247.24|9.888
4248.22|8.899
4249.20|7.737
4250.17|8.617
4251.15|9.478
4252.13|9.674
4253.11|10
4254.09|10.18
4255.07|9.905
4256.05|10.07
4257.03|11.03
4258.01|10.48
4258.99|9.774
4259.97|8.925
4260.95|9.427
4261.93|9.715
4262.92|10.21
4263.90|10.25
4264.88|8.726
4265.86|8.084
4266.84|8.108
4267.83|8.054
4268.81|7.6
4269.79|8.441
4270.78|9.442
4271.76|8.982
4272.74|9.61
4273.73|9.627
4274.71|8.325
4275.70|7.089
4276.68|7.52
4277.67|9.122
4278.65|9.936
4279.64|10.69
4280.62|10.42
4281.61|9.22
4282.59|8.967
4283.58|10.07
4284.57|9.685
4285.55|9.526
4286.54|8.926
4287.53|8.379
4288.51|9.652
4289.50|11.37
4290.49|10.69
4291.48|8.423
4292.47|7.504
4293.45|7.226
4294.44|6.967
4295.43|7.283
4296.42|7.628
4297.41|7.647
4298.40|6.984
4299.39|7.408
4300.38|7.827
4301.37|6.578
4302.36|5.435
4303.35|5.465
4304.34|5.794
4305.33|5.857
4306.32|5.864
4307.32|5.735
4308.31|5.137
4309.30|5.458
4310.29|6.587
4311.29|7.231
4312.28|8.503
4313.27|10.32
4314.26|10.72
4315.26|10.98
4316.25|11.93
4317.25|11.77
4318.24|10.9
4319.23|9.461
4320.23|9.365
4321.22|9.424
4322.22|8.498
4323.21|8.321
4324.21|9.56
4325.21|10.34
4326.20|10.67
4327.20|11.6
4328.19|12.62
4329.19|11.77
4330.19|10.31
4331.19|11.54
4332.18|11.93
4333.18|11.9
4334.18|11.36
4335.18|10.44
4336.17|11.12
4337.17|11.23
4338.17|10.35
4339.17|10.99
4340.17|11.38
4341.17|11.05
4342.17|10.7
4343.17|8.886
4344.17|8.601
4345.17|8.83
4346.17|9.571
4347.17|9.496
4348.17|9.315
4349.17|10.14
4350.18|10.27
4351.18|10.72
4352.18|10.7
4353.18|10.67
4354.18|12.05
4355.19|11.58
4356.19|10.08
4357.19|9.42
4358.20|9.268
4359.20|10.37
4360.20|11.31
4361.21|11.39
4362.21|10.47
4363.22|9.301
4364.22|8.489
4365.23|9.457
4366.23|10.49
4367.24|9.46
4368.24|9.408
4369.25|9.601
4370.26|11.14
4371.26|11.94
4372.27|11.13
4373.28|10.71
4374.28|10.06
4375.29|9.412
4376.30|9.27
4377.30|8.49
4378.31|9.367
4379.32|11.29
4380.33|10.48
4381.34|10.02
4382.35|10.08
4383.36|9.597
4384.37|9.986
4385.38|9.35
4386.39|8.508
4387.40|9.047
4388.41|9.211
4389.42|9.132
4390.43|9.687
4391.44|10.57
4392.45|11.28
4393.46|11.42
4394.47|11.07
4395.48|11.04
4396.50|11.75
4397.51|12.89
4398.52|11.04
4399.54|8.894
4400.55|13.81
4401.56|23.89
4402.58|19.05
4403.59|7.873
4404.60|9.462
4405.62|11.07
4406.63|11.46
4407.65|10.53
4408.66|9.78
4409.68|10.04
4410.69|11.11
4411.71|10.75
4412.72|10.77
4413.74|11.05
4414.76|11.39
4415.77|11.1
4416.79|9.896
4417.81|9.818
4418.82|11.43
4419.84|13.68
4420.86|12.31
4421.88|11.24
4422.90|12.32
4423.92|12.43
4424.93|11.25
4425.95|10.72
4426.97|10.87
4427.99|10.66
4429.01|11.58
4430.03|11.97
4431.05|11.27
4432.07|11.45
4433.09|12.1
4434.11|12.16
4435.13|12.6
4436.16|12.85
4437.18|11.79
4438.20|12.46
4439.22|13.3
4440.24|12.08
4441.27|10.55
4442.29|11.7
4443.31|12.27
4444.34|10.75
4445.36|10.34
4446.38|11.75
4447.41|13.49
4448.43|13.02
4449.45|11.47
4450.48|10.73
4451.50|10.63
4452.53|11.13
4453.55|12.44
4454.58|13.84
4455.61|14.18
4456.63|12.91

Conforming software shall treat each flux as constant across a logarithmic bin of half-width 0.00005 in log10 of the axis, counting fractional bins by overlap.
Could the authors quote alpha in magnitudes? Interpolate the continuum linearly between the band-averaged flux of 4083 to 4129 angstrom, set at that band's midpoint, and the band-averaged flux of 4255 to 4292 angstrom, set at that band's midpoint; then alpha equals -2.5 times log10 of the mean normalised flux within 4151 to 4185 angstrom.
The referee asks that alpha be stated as 0.13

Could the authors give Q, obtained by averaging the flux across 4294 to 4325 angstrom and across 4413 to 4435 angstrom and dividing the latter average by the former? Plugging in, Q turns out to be 1.4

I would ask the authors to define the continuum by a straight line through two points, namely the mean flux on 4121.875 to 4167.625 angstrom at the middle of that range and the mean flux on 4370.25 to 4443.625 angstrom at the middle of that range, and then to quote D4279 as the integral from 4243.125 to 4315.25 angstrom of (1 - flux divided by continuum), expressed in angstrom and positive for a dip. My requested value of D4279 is 8.4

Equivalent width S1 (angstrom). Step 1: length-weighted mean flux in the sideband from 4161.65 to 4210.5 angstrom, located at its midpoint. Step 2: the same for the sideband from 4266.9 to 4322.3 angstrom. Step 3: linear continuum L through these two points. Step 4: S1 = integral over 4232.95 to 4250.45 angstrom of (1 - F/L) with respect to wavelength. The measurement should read -2.08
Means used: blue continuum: 8.33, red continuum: 8.45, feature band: 9.39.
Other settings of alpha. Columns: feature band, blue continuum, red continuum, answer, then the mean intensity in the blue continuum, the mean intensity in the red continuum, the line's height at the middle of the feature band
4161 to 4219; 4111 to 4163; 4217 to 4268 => 0.053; 8.53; 9.25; 8.89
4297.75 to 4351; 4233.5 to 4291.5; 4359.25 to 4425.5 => 0.087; 9.38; 10.8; 10.1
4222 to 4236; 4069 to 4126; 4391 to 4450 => 0.139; 8.51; 11.7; 9.82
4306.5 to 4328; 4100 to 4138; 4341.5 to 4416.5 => 0.102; 8.49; 10.6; 10.1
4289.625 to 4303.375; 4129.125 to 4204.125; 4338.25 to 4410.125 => 0.273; 8.29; 10.5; 9.7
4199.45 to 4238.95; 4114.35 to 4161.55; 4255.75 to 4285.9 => 0.027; 8.43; 9.26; 8.93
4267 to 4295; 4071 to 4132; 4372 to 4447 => 0.126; 8.5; 11.2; 10.1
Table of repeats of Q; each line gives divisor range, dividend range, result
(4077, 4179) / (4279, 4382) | 1.14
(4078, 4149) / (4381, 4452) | 1.31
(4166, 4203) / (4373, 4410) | 1.29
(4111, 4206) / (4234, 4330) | 1.07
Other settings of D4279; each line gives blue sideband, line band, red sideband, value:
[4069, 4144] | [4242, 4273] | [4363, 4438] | 1.3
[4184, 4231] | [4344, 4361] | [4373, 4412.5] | 0.3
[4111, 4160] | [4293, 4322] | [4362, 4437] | 6.5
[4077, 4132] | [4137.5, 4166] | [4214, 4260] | 2.0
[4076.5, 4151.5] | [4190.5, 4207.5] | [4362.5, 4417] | 1.5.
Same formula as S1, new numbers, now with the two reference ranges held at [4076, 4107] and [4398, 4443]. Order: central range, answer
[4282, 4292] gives 0.8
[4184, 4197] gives 1.5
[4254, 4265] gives 0.2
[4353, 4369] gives 1.4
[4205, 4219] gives 1.1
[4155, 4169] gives 1.5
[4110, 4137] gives -0.4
